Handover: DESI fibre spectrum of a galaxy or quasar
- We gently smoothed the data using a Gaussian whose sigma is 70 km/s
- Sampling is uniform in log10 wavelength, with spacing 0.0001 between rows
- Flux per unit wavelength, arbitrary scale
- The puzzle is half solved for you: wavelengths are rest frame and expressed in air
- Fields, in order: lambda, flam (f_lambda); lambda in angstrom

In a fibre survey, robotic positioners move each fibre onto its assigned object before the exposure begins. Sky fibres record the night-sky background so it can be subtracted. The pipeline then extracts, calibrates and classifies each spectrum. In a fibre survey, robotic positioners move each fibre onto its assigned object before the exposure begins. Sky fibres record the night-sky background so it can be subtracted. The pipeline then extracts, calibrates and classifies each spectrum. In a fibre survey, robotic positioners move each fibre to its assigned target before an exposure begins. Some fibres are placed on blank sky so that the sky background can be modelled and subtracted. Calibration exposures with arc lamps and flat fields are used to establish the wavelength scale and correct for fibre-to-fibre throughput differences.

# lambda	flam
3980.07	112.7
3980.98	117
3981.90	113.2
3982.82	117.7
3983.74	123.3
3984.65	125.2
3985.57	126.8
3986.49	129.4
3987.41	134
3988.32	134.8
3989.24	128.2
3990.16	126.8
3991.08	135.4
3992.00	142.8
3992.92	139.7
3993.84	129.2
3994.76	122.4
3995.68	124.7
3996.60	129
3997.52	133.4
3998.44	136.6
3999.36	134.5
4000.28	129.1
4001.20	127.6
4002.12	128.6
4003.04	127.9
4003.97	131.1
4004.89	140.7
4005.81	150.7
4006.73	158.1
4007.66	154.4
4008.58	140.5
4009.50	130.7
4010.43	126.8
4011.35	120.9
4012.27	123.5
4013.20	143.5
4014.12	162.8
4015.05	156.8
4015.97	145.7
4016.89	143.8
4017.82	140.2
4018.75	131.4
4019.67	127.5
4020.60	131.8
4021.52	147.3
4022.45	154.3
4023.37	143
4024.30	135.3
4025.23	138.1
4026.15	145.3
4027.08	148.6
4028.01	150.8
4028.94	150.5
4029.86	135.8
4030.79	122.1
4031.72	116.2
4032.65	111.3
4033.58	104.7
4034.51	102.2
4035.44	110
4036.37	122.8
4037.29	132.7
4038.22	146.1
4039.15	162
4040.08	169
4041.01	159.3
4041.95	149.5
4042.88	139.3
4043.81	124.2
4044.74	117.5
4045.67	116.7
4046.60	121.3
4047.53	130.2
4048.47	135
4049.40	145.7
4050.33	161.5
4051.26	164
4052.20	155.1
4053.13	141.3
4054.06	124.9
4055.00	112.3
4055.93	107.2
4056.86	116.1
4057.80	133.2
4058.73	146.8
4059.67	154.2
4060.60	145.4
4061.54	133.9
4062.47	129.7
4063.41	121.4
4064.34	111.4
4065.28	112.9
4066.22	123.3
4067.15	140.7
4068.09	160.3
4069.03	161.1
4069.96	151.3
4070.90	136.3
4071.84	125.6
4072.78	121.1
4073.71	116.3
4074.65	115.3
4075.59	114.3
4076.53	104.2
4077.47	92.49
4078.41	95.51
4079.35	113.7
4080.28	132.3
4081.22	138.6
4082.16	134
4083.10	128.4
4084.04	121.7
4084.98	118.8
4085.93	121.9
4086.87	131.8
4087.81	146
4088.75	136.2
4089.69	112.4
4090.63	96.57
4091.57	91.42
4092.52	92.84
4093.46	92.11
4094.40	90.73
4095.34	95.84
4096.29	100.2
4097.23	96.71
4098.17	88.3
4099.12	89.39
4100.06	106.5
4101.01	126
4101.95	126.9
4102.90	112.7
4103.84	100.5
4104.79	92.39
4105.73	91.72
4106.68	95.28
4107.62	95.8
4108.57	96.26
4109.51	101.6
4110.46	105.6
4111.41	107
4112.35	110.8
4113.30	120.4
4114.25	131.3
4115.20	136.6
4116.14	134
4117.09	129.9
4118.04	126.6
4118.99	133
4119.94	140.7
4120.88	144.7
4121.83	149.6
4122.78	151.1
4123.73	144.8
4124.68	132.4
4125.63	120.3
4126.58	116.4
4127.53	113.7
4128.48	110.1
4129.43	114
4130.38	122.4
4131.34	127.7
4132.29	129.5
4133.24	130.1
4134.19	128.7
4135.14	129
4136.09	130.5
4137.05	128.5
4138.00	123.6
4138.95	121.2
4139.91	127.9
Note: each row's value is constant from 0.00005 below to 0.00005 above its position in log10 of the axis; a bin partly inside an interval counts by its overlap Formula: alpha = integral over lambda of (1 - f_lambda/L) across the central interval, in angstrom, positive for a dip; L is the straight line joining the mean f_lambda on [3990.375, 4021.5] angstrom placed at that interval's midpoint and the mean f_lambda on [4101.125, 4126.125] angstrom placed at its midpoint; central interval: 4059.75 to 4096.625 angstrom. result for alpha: 1.4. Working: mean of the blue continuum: 137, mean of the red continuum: 121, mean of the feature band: 121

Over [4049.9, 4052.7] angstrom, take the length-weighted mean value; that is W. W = 160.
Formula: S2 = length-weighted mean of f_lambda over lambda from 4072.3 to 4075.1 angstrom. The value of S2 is 118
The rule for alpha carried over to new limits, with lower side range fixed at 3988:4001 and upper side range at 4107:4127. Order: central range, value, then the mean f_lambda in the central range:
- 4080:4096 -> 1.3 angstrom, 116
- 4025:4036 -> 0.2 angstrom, 128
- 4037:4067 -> -1.7 angstrom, 136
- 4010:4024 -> -1.0 angstrom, 140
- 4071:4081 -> 1.0 angstrom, 115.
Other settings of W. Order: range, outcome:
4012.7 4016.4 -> 152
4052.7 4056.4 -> 121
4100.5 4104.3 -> 116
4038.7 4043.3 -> 156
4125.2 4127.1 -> 118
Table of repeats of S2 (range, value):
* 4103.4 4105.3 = 96.3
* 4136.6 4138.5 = 126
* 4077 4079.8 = 100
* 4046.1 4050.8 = 139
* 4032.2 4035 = 106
